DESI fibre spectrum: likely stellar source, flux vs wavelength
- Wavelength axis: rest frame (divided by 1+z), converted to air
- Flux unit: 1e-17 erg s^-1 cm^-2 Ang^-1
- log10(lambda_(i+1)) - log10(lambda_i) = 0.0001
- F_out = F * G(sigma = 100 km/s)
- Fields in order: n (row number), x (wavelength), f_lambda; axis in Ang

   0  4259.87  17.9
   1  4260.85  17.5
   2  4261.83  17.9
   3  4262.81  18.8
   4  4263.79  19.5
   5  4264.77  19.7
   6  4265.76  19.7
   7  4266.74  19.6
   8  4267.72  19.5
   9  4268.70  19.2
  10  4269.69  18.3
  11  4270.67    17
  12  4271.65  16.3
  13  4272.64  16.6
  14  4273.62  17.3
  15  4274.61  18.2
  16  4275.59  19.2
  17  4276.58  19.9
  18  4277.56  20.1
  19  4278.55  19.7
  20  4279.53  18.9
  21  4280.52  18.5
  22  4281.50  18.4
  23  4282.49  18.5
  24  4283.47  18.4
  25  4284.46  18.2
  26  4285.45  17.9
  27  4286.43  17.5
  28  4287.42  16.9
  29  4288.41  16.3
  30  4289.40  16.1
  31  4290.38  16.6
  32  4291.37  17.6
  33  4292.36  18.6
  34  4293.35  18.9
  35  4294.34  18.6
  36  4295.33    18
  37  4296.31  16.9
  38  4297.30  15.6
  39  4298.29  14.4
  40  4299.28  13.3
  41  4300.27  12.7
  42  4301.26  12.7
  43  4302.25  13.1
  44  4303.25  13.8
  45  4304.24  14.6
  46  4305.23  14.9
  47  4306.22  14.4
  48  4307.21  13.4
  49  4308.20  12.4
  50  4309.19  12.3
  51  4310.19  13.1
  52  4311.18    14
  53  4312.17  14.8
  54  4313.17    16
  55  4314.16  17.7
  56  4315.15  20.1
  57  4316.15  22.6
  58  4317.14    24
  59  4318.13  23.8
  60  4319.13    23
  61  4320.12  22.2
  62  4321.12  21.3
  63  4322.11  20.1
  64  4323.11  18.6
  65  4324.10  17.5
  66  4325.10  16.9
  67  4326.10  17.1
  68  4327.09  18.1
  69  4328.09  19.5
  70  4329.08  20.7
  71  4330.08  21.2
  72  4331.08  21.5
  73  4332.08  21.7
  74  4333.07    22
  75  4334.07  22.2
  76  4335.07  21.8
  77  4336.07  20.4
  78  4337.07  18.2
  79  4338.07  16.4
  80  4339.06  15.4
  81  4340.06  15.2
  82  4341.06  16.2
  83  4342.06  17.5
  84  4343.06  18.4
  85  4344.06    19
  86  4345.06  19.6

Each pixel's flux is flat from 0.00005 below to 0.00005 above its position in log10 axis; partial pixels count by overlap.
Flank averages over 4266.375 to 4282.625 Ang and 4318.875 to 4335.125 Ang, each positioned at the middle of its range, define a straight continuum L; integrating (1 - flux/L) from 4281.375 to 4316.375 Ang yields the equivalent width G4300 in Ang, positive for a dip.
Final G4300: 6.0 Ang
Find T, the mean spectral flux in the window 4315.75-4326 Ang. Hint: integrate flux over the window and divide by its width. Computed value 20.8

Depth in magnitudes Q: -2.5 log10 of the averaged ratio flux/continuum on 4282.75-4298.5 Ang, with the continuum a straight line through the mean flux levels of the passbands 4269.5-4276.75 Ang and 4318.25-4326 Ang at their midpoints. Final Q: 0.07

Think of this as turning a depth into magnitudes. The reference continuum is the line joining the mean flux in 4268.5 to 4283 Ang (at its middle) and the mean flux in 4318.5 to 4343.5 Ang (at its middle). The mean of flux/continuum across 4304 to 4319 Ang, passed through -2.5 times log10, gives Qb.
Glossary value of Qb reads 0.14 mag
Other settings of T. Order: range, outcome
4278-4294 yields 17.9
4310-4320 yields 19.2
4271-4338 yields 17.8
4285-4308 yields 15.7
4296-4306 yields 14.1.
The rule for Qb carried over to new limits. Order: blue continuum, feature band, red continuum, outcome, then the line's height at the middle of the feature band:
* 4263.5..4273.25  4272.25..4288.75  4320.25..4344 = 0.019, 18.6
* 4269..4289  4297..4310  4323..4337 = 0.361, 19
